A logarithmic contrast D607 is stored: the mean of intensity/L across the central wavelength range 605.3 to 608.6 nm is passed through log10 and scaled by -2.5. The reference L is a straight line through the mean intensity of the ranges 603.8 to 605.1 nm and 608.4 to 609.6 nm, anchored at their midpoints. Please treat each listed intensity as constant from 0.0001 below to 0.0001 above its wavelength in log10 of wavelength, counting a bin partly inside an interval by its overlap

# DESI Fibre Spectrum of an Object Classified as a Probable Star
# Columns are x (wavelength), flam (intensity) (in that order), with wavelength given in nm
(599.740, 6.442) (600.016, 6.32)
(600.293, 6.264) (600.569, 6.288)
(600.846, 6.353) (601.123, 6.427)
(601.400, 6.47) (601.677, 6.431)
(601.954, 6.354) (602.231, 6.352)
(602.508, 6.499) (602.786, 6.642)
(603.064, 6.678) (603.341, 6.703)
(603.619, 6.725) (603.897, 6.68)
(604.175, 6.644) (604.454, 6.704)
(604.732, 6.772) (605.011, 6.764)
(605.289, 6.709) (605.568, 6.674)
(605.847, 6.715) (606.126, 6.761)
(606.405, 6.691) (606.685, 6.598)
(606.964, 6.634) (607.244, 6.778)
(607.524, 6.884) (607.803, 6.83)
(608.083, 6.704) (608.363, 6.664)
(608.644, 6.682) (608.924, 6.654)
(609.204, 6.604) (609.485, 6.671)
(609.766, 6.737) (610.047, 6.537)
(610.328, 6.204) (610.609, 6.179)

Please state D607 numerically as -0.01 mag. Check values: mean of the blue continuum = 6.71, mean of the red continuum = 6.65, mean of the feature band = 6.72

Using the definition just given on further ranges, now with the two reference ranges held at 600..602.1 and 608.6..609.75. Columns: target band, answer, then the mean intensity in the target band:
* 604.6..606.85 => -0.03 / 6.71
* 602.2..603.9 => -0.03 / 6.62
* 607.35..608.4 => -0.03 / 6.79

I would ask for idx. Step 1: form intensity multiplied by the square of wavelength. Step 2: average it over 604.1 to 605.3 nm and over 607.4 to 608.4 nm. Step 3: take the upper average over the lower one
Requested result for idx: 1.02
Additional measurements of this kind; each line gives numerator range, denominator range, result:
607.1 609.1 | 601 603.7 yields 1.05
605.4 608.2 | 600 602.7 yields 1.07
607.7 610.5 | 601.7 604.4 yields 1.03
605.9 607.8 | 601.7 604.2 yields 1.04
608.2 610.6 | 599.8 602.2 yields 1.06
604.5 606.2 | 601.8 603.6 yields 1.04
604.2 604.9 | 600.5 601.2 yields 1.07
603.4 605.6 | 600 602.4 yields 1.07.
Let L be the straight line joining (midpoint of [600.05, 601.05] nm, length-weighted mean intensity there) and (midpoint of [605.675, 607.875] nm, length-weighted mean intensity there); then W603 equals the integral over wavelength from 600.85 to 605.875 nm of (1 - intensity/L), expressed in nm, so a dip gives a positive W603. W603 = -0.08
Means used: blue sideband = 6.31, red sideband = 6.73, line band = 6.6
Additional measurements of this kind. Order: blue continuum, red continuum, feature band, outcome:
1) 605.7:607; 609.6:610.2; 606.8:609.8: -0.03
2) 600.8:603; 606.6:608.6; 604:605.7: -0.03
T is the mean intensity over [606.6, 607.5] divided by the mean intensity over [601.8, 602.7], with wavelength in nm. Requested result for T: 1.04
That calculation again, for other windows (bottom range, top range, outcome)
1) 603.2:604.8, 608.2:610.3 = 0.99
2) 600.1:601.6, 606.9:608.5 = 1.06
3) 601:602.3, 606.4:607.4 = 1.04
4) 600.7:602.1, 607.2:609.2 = 1.05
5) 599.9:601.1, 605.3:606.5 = 1.06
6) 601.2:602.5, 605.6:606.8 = 1.04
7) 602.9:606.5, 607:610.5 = 0.99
